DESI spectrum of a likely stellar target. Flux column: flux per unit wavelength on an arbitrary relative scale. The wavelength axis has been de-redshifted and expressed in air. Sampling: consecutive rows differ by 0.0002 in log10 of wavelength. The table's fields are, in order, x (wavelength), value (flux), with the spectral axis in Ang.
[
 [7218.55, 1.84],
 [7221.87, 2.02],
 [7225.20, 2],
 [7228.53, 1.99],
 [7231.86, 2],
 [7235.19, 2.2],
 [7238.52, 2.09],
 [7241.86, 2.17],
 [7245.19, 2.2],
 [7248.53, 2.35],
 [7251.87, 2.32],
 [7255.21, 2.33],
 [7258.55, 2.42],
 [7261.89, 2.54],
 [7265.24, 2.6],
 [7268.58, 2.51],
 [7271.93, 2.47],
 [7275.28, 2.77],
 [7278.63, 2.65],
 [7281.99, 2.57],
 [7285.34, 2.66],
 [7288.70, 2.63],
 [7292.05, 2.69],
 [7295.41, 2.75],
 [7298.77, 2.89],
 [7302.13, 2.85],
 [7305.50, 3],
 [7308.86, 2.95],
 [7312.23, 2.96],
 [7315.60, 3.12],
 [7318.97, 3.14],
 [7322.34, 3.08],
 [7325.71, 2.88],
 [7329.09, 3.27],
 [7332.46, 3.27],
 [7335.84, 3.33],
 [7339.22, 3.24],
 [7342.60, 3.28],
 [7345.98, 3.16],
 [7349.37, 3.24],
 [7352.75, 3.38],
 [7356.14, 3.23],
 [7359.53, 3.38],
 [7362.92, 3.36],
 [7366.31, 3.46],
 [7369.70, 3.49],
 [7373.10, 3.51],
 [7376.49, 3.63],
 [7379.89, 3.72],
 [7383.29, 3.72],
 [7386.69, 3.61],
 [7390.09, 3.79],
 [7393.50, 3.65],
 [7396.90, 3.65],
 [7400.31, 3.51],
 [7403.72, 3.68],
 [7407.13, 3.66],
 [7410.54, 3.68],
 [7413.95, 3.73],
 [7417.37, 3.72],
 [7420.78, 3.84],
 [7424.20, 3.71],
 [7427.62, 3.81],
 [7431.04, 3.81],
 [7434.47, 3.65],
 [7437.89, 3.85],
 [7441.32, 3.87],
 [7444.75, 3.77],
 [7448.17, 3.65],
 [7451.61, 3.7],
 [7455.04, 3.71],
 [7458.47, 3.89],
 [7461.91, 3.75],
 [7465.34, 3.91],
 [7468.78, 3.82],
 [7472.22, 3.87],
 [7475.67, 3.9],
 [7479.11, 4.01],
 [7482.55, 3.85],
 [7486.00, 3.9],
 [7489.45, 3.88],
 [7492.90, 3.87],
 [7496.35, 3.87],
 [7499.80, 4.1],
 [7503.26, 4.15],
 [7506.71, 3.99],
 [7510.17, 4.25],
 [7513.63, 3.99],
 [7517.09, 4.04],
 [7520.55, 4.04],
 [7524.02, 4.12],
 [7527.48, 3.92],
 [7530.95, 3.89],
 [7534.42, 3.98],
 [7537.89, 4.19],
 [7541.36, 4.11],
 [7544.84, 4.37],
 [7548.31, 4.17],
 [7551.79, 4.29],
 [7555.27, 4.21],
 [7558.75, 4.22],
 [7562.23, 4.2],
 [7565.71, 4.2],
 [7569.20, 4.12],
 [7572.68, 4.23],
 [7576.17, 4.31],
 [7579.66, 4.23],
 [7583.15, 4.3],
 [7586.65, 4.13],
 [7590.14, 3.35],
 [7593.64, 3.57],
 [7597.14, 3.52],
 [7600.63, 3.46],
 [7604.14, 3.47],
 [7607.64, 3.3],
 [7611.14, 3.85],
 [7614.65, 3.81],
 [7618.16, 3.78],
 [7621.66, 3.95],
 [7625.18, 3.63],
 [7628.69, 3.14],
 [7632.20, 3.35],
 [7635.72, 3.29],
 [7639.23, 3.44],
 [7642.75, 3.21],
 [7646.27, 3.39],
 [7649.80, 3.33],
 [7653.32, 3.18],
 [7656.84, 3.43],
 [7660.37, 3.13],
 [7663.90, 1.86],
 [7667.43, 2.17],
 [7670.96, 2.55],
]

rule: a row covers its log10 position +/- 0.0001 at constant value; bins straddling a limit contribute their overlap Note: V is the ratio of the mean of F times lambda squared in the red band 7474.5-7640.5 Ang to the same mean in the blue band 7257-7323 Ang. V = 1.52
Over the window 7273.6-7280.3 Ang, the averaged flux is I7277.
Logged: 2.71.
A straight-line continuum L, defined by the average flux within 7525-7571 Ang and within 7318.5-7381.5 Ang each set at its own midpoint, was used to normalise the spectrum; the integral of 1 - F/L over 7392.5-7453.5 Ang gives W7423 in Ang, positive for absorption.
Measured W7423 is -1.61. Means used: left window 3.32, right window 4.14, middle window 3.72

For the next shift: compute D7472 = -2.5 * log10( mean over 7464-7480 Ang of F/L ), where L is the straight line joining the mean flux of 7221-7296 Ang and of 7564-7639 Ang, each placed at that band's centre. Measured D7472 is -0.200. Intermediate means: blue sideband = 2.39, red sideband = 3.75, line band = 3.89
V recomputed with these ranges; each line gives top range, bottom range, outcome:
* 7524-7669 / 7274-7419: 1.21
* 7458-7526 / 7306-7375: 1.28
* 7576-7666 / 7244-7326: 1.42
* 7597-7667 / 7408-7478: 0.93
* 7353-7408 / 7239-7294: 1.48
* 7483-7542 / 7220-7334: 1.64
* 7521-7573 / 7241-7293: 1.79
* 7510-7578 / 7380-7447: 1.15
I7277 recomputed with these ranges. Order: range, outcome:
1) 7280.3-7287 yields 2.61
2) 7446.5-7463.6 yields 3.74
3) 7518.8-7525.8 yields 4.08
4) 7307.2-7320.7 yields 3.04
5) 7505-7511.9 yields 4.12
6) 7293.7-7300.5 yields 2.82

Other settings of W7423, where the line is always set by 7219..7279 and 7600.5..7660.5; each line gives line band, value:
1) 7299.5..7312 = -2.3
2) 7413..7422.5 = -3.2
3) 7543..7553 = -3.3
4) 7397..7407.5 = -3.2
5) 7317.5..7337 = -4.8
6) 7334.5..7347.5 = -3.4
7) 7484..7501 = -4.9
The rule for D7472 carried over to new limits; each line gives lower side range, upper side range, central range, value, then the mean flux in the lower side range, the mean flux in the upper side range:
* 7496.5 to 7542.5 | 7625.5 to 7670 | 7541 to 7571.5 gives -0.120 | 4.05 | 3.08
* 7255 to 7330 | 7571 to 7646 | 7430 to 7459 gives -0.173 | 2.77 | 3.67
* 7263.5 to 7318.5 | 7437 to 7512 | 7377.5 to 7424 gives -0.077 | 2.76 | 3.89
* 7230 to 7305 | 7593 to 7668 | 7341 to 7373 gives -0.230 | 2.49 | 3.34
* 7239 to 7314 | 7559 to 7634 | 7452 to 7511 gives -0.161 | 2.6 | 3.81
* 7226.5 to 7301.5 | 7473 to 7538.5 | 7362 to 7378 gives -0.121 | 2.45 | 3.99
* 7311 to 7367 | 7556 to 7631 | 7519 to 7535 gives -0.087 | 3.22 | 3.85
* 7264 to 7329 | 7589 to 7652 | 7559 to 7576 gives -0.237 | 2.81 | 3.49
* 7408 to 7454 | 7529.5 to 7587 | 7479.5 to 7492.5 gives 0.014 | 3.75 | 4.19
